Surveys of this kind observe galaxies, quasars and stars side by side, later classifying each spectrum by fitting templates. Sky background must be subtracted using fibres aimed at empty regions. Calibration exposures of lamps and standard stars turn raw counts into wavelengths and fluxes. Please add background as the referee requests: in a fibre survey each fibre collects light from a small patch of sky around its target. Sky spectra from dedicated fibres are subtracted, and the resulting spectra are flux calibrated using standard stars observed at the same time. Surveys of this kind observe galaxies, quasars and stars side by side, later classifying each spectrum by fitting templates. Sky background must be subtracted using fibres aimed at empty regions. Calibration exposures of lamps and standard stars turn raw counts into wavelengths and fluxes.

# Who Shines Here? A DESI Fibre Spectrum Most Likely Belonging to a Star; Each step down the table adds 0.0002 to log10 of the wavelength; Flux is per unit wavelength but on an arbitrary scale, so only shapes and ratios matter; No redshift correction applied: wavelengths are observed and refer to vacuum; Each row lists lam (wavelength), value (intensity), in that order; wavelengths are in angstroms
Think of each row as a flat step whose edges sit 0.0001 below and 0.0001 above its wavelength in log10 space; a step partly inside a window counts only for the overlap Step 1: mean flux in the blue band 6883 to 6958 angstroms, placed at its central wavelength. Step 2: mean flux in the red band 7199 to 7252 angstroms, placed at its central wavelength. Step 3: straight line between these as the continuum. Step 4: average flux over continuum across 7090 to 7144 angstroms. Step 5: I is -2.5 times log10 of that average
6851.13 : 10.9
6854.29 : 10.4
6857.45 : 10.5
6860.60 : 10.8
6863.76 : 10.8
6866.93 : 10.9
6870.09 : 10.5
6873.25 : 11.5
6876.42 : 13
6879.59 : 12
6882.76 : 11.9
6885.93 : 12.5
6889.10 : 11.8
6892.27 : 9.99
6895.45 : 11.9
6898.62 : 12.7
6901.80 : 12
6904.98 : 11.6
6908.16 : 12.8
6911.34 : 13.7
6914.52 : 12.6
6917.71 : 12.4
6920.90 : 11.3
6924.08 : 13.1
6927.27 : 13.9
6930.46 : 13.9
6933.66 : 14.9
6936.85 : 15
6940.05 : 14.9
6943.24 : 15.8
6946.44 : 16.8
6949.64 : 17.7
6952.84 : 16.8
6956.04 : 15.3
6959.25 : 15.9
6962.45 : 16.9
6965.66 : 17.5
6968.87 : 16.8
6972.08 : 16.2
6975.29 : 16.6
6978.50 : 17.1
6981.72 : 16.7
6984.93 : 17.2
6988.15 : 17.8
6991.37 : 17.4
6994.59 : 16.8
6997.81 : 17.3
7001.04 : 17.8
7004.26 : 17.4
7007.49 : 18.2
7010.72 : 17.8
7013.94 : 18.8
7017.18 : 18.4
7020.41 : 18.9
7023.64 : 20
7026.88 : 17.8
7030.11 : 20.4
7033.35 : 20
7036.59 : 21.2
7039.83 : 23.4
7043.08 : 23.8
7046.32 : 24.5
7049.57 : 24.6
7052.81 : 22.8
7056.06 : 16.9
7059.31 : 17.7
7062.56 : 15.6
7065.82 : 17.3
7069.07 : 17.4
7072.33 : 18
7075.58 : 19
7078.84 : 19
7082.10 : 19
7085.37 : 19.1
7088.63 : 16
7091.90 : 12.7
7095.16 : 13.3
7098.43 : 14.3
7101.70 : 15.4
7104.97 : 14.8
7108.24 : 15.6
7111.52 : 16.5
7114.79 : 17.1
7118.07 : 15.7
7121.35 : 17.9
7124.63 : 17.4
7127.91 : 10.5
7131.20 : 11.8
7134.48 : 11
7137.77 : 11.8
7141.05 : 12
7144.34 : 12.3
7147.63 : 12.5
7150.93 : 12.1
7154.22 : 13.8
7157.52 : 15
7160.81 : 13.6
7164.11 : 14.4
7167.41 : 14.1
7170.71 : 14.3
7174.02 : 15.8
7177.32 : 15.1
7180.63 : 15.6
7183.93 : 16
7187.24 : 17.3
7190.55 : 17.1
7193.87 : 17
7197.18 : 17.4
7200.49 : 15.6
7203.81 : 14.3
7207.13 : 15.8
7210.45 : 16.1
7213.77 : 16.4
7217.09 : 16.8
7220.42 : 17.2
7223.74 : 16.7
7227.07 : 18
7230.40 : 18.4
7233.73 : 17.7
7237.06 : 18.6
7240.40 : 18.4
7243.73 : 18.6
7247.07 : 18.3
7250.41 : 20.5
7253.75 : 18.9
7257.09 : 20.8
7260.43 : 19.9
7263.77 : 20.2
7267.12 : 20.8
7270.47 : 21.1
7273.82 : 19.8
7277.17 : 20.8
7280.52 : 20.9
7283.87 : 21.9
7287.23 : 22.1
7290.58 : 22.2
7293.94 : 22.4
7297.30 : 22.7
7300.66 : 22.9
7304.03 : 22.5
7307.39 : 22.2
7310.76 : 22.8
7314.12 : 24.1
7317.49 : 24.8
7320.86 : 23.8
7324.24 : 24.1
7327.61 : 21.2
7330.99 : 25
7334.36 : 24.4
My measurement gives 0.130 mag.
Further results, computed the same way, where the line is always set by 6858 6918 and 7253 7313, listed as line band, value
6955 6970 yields -0.207 mag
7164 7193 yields 0.208 mag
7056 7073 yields -0.065 mag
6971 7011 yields -0.200 mag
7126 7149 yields 0.457 mag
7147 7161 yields 0.336 mag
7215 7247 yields 0.135 mag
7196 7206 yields 0.233 mag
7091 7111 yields 0.172 mag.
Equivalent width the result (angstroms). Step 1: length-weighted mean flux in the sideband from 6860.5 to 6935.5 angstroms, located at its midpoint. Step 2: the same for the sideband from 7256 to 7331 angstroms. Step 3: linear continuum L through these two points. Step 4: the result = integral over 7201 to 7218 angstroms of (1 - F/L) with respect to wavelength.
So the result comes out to 3.5 angstroms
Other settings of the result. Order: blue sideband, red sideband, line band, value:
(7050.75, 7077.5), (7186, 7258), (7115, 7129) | 1.7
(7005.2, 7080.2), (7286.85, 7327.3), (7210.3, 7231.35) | 4.6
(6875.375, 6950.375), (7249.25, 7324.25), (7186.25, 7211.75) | 4.5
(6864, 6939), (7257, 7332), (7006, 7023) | -3.7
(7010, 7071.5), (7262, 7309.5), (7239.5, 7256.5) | 1.8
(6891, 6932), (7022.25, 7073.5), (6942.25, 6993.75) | -3.9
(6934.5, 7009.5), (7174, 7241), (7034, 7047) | -4.8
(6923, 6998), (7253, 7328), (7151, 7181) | 8.0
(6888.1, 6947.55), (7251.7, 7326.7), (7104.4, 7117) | 1.2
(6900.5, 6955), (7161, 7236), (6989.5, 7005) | -2.9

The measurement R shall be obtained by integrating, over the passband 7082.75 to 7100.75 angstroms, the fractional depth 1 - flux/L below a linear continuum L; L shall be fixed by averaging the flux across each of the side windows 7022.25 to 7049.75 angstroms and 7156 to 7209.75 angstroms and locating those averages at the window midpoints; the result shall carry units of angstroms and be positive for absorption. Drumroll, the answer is 3.74 angstroms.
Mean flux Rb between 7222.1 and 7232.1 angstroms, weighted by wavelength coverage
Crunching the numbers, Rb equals 17.7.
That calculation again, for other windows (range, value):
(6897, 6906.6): 12.1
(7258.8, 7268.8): 20.3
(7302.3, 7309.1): 22.3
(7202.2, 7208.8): 15.1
